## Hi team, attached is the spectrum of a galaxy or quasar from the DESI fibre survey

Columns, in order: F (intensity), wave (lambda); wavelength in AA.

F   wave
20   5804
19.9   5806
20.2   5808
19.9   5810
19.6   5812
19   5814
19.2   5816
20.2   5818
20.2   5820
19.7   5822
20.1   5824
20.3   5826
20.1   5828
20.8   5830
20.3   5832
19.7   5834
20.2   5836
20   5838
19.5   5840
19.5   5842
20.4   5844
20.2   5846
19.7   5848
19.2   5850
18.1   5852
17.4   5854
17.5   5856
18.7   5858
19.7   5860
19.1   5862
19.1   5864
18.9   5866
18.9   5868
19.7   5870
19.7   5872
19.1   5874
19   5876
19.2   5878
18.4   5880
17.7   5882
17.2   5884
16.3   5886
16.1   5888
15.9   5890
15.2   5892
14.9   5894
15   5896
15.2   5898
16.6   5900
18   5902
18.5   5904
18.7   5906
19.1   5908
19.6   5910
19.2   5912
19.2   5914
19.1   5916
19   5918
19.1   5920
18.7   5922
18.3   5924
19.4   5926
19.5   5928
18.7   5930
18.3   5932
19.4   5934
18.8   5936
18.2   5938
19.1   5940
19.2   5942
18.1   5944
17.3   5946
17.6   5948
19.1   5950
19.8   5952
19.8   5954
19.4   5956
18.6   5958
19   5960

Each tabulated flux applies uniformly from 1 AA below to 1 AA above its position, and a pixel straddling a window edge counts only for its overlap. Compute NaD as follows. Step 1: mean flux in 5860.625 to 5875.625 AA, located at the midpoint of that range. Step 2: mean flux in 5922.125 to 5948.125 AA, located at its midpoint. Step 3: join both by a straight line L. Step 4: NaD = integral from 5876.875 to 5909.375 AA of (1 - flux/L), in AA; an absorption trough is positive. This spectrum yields 3.4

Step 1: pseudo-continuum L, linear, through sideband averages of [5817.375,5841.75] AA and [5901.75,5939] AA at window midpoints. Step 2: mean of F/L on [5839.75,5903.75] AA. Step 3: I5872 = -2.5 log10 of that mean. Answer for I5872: 0.084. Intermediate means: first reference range 20.1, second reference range 18.9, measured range 18.1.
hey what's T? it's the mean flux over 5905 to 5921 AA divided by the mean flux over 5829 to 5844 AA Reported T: 1.0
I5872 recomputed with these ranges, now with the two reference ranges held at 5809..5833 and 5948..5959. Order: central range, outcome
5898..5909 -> 0.091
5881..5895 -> 0.206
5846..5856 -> 0.064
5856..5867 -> 0.043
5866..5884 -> 0.044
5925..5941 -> 0.021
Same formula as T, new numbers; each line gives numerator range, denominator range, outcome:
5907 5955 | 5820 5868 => 0.97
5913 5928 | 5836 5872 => 0.99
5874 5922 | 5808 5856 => 0.90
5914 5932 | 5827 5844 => 0.95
